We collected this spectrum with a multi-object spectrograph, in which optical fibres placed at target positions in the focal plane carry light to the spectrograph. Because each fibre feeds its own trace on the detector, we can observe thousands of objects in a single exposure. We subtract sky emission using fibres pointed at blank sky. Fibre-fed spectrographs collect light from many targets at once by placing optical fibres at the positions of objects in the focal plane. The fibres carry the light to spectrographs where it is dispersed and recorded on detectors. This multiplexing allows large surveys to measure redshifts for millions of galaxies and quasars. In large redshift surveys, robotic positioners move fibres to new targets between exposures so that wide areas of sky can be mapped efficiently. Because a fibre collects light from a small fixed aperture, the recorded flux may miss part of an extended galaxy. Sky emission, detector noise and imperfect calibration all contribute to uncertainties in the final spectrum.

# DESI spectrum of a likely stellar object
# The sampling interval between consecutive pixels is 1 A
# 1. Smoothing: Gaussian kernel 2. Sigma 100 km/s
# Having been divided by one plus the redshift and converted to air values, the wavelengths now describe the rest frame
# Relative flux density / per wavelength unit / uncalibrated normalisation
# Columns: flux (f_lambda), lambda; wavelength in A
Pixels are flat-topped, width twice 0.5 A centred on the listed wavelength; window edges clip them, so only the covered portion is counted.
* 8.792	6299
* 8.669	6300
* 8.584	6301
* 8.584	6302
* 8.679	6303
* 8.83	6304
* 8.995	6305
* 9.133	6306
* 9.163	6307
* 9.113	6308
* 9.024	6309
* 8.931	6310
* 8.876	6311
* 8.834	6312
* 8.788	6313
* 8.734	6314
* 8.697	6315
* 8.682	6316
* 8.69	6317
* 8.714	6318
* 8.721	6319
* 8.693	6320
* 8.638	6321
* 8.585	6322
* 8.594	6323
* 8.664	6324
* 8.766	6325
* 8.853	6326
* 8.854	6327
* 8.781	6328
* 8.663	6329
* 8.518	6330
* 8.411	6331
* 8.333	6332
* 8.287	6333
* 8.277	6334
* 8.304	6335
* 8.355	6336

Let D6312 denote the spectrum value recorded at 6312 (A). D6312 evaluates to 8.834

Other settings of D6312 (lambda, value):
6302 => 8.584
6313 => 8.788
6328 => 8.781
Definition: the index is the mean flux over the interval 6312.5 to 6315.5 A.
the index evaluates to 8.74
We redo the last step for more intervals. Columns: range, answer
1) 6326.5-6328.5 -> 8.82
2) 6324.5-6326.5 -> 8.81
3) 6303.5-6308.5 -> 9.05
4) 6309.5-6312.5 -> 8.88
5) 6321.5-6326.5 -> 8.69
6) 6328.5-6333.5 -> 8.44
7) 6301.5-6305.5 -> 8.77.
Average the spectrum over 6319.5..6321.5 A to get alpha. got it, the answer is 8.67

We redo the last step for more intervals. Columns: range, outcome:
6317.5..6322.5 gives 8.67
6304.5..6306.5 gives 9.06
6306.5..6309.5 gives 9.1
